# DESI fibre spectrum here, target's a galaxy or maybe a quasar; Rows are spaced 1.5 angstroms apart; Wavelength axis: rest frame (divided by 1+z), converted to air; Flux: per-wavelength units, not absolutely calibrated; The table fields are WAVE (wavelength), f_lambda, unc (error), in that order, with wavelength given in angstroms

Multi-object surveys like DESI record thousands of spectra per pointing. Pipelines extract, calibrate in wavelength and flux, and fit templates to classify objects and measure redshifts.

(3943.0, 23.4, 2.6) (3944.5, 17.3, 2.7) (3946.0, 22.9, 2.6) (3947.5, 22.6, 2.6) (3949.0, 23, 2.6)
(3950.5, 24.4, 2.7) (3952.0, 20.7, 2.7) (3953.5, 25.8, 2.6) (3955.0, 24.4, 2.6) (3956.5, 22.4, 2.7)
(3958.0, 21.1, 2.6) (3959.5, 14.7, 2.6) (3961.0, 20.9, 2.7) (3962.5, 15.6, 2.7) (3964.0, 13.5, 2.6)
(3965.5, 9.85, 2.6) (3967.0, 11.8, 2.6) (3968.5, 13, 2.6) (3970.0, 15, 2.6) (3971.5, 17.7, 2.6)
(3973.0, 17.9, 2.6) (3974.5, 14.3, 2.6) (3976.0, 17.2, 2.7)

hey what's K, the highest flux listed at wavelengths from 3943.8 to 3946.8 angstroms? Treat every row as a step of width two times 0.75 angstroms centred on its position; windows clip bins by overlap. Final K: 22.9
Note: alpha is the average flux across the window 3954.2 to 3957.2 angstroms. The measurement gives 23.5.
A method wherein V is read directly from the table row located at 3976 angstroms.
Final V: 17.2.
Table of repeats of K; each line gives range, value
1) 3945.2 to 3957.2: 25.8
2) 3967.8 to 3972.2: 17.7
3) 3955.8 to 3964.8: 22.4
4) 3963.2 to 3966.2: 13.5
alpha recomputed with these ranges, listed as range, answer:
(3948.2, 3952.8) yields 22.7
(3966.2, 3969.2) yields 12.3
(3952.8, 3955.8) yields 25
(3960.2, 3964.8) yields 16.6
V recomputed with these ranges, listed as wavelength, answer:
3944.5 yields 17.3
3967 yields 11.8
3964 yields 13.5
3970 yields 15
